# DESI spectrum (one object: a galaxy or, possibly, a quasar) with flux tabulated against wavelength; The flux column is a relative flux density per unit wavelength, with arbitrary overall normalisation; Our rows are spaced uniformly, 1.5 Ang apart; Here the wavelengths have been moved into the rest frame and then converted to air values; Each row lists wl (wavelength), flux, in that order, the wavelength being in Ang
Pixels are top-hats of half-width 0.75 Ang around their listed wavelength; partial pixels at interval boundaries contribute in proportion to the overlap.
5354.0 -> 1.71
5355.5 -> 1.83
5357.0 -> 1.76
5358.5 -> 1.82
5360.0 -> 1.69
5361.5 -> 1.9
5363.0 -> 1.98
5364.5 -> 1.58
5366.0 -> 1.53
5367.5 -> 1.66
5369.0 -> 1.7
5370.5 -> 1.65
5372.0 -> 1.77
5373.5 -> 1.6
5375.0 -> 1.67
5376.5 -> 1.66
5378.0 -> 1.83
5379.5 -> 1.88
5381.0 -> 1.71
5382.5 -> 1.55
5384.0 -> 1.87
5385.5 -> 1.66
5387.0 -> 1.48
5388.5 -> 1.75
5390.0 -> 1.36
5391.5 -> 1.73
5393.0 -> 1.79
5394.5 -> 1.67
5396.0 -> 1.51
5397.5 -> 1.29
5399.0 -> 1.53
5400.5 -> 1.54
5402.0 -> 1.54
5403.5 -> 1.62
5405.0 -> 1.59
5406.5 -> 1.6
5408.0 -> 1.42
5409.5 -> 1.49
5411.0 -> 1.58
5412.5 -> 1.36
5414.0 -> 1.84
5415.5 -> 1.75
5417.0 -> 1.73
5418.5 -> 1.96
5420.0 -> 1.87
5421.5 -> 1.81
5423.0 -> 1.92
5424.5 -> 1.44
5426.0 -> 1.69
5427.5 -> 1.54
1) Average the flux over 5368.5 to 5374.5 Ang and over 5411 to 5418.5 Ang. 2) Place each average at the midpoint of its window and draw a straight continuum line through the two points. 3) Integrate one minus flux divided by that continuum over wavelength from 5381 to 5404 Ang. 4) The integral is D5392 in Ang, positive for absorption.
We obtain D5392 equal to 1.2 Ang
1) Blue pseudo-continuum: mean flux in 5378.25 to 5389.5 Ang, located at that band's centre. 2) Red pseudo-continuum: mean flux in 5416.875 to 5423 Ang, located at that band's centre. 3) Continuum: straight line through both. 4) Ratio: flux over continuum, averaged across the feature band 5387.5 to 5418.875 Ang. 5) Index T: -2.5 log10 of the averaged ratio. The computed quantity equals 0.122 mag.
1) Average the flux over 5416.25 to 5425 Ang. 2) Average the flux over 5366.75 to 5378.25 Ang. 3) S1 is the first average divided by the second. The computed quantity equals 1.1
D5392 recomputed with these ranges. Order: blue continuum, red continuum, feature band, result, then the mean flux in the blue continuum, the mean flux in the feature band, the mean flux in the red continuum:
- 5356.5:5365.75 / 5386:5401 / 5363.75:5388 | 0.04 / 1.78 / 1.68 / 1.57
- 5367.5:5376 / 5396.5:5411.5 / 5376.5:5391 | -0.52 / 1.68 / 1.68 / 1.52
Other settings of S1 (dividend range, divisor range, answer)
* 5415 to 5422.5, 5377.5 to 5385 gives 1.04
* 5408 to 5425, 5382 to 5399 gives 1.06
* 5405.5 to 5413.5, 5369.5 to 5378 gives 0.89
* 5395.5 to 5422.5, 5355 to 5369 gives 0.93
